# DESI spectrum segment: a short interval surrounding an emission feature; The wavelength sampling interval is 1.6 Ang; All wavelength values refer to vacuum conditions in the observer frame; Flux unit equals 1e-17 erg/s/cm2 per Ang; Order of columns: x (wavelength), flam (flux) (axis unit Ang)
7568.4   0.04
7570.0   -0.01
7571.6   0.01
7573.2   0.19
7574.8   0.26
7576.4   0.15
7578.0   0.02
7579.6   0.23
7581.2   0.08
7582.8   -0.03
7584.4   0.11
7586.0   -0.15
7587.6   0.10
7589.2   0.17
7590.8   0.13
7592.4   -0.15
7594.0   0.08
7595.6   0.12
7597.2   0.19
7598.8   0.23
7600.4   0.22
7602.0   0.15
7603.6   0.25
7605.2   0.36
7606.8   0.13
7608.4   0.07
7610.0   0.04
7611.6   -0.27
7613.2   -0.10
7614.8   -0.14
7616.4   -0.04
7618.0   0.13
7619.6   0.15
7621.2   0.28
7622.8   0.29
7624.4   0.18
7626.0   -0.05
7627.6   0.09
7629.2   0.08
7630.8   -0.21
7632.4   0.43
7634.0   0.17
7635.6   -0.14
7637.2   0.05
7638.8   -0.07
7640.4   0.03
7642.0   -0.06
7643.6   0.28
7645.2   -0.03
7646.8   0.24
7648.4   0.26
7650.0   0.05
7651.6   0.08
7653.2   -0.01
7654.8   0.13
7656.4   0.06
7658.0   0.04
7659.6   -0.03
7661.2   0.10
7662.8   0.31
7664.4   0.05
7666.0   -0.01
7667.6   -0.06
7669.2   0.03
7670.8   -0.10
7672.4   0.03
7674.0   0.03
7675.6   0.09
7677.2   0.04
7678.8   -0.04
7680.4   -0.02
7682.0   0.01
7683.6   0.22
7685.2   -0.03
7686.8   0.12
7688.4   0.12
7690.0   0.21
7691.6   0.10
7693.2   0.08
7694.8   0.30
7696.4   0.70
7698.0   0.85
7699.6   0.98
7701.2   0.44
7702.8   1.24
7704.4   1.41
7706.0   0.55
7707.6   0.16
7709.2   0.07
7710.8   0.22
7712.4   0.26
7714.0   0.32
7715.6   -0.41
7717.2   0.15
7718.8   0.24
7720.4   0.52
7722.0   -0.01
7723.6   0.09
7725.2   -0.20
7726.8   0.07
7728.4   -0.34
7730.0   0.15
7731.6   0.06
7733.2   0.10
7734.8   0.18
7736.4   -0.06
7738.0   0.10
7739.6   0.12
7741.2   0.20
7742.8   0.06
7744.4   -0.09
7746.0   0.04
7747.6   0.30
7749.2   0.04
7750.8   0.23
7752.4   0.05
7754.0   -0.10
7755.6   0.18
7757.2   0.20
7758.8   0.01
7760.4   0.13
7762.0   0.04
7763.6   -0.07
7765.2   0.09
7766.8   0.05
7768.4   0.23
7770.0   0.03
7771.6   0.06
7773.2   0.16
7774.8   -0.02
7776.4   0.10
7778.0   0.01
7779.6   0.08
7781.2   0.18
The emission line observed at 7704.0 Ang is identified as [O II] 3727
